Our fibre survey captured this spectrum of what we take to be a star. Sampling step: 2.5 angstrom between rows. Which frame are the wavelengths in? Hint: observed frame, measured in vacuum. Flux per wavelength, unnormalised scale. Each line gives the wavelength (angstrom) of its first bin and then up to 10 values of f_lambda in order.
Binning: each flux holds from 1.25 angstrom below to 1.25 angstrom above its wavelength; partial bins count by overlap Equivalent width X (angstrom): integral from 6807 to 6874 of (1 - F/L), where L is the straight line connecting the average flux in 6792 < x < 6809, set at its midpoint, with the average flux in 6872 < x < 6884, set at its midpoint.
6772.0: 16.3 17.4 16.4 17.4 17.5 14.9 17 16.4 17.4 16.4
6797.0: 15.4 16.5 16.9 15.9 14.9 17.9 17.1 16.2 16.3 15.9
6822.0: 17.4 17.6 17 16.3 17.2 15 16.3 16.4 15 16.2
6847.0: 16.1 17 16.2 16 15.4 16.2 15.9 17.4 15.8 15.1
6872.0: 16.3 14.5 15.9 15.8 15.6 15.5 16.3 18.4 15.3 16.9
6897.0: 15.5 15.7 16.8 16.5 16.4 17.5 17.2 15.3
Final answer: -1.9 angstrom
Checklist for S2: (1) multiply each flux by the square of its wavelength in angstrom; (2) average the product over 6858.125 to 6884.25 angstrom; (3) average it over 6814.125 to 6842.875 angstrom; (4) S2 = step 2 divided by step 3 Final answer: 1.0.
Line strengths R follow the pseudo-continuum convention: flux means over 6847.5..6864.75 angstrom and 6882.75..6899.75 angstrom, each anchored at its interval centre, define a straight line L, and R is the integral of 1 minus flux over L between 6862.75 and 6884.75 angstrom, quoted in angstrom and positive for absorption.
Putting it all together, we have 0.6 angstrom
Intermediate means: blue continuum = 16.2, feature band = 15.8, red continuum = 16.2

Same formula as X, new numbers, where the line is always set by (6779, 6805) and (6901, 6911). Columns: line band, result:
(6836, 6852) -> 0.5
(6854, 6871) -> 0.7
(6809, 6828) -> -0.3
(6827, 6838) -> 0.2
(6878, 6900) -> 0.8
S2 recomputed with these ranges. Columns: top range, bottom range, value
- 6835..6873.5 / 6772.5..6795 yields 0.98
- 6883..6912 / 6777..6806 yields 1.03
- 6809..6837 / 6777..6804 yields 1.02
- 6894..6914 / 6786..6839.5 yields 1.03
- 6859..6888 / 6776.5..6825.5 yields 0.98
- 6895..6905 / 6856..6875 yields 1.03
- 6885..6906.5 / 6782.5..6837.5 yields 1.02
